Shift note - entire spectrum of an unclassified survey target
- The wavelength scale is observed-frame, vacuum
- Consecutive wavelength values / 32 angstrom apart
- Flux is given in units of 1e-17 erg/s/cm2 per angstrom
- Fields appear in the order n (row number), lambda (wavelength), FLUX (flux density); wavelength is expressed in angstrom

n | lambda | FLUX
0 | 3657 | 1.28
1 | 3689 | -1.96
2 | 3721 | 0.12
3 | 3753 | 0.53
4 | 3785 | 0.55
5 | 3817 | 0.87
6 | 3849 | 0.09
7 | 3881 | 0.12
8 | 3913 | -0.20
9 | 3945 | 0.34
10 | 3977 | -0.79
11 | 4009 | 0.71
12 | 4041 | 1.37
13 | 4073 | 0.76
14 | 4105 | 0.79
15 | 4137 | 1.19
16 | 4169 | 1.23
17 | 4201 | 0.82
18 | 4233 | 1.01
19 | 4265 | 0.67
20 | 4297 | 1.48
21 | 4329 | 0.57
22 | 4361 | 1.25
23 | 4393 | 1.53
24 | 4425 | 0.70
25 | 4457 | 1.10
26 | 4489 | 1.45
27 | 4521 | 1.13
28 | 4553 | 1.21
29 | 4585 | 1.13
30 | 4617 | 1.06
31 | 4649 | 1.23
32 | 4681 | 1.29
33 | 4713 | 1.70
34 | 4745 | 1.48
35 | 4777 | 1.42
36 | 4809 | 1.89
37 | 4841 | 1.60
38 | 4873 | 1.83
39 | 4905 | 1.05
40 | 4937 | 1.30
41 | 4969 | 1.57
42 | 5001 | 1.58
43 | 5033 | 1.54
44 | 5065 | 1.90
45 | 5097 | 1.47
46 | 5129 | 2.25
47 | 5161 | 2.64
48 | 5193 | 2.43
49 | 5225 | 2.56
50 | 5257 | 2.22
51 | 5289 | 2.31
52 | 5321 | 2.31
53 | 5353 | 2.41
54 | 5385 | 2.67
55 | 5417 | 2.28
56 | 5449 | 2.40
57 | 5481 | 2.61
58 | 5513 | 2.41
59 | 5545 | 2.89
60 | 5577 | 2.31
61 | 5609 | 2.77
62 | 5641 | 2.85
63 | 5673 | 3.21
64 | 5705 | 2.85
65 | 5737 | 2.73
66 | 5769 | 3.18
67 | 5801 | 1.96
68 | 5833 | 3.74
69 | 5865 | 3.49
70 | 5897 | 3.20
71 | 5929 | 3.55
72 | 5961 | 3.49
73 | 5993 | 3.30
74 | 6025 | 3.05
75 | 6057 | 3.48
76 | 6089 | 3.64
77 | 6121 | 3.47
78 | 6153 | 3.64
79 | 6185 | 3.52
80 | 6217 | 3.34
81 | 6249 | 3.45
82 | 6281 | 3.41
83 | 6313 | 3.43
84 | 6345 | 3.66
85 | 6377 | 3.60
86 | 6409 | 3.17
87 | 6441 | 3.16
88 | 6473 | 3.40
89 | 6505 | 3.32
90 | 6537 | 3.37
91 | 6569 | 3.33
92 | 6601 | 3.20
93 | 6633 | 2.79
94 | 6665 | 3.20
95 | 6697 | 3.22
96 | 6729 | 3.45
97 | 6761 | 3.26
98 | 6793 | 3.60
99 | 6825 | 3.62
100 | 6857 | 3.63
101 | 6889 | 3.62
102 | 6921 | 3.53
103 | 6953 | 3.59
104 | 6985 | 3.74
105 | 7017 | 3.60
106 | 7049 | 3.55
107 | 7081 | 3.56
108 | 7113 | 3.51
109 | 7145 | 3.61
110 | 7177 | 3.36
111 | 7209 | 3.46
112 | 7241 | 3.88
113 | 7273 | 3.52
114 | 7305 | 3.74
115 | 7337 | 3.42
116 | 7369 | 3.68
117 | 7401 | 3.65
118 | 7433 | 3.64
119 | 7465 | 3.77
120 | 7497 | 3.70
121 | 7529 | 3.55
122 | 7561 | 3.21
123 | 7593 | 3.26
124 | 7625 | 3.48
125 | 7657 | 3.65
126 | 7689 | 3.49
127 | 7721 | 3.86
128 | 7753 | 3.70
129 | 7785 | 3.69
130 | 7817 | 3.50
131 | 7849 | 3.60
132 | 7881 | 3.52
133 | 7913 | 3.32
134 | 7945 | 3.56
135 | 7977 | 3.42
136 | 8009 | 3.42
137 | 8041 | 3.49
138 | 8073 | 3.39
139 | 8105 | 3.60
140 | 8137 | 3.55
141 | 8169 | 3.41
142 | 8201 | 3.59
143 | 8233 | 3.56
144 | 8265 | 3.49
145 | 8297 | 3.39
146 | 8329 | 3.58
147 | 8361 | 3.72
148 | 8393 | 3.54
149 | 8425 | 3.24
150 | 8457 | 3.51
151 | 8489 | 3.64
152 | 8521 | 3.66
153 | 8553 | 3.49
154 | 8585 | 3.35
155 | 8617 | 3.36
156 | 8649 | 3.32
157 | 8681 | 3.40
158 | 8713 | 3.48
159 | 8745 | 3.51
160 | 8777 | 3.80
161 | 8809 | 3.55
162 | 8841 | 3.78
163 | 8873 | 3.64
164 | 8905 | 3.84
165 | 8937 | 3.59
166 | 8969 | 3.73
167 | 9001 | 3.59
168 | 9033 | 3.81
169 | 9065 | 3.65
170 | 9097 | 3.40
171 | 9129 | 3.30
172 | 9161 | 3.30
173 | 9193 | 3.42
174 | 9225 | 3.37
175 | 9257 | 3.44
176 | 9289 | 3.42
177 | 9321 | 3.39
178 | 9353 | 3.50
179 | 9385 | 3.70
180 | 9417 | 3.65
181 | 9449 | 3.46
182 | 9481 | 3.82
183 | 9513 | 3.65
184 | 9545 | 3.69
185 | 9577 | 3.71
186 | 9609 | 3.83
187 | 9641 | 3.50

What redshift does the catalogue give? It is 0.283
